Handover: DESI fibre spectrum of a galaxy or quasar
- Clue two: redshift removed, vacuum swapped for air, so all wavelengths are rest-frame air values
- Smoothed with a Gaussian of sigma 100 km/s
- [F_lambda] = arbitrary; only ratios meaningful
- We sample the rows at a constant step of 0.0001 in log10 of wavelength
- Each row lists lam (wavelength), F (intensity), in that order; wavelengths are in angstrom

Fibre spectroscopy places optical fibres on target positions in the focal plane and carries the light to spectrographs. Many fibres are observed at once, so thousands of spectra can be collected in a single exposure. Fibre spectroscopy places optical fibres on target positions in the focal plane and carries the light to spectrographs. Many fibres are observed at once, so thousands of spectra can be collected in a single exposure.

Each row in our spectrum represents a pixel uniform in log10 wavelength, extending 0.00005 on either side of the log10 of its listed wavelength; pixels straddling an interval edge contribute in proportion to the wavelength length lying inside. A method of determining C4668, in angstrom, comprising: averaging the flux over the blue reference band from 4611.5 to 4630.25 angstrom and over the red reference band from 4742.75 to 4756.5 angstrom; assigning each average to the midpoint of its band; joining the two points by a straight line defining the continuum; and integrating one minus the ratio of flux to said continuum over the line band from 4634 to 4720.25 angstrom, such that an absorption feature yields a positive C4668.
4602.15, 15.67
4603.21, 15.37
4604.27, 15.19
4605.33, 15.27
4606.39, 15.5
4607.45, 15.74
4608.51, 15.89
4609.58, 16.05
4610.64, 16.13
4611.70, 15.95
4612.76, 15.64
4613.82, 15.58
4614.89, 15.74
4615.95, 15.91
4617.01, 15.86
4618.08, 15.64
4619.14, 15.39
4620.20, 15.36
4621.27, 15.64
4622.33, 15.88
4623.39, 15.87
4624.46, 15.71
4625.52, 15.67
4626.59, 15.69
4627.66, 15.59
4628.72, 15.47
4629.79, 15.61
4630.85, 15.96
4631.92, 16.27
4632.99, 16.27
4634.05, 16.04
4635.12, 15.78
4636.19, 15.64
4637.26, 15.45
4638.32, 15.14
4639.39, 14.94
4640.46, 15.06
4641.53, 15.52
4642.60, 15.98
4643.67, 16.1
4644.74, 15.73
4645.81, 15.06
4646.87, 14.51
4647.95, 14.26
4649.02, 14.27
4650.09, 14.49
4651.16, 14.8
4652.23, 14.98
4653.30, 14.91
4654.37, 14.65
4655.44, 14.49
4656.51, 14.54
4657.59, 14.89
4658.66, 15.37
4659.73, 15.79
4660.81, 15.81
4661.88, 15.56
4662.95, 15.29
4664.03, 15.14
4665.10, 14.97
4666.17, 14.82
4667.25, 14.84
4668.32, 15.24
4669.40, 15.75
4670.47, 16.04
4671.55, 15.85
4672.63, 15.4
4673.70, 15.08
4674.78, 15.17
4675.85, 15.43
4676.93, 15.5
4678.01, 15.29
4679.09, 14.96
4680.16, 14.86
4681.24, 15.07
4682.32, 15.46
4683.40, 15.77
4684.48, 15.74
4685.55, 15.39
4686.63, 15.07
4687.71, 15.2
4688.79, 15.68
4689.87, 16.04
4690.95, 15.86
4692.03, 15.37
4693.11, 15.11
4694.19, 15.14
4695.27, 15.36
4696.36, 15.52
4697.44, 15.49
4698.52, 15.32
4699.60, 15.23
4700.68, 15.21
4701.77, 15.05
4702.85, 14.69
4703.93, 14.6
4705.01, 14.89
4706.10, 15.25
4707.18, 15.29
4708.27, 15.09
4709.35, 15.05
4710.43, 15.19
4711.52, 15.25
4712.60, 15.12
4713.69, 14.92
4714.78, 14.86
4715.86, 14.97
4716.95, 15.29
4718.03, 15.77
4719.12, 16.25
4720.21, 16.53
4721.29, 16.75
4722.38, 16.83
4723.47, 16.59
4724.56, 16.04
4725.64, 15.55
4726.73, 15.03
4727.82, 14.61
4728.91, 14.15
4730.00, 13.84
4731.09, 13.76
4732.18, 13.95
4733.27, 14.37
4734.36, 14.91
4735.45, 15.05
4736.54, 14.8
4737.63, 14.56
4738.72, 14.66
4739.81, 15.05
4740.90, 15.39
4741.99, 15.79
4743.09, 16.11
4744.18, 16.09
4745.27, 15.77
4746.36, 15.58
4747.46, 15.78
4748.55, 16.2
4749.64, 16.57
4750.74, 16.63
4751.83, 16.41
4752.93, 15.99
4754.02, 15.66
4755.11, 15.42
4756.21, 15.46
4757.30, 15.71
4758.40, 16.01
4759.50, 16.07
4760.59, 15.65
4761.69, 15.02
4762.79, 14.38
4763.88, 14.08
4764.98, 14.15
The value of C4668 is 3.0 angstrom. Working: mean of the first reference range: 15.7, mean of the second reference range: 16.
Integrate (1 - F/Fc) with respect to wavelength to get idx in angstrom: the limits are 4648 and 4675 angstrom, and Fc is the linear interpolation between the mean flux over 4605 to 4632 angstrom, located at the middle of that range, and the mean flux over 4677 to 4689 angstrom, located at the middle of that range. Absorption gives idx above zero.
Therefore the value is 0.6 angstrom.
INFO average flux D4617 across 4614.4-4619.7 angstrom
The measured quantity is 15.7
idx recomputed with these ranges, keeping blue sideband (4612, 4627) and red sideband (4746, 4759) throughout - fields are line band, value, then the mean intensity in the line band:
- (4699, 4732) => 1.3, 15.2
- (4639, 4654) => 0.7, 15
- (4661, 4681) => 0.6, 15.3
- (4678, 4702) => 0.7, 15.4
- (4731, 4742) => 0.8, 14.8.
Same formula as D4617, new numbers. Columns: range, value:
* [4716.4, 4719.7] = 15.8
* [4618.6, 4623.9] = 15.7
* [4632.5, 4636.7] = 15.9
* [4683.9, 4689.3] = 15.4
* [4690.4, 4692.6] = 15.6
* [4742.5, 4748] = 15.8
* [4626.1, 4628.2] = 15.6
